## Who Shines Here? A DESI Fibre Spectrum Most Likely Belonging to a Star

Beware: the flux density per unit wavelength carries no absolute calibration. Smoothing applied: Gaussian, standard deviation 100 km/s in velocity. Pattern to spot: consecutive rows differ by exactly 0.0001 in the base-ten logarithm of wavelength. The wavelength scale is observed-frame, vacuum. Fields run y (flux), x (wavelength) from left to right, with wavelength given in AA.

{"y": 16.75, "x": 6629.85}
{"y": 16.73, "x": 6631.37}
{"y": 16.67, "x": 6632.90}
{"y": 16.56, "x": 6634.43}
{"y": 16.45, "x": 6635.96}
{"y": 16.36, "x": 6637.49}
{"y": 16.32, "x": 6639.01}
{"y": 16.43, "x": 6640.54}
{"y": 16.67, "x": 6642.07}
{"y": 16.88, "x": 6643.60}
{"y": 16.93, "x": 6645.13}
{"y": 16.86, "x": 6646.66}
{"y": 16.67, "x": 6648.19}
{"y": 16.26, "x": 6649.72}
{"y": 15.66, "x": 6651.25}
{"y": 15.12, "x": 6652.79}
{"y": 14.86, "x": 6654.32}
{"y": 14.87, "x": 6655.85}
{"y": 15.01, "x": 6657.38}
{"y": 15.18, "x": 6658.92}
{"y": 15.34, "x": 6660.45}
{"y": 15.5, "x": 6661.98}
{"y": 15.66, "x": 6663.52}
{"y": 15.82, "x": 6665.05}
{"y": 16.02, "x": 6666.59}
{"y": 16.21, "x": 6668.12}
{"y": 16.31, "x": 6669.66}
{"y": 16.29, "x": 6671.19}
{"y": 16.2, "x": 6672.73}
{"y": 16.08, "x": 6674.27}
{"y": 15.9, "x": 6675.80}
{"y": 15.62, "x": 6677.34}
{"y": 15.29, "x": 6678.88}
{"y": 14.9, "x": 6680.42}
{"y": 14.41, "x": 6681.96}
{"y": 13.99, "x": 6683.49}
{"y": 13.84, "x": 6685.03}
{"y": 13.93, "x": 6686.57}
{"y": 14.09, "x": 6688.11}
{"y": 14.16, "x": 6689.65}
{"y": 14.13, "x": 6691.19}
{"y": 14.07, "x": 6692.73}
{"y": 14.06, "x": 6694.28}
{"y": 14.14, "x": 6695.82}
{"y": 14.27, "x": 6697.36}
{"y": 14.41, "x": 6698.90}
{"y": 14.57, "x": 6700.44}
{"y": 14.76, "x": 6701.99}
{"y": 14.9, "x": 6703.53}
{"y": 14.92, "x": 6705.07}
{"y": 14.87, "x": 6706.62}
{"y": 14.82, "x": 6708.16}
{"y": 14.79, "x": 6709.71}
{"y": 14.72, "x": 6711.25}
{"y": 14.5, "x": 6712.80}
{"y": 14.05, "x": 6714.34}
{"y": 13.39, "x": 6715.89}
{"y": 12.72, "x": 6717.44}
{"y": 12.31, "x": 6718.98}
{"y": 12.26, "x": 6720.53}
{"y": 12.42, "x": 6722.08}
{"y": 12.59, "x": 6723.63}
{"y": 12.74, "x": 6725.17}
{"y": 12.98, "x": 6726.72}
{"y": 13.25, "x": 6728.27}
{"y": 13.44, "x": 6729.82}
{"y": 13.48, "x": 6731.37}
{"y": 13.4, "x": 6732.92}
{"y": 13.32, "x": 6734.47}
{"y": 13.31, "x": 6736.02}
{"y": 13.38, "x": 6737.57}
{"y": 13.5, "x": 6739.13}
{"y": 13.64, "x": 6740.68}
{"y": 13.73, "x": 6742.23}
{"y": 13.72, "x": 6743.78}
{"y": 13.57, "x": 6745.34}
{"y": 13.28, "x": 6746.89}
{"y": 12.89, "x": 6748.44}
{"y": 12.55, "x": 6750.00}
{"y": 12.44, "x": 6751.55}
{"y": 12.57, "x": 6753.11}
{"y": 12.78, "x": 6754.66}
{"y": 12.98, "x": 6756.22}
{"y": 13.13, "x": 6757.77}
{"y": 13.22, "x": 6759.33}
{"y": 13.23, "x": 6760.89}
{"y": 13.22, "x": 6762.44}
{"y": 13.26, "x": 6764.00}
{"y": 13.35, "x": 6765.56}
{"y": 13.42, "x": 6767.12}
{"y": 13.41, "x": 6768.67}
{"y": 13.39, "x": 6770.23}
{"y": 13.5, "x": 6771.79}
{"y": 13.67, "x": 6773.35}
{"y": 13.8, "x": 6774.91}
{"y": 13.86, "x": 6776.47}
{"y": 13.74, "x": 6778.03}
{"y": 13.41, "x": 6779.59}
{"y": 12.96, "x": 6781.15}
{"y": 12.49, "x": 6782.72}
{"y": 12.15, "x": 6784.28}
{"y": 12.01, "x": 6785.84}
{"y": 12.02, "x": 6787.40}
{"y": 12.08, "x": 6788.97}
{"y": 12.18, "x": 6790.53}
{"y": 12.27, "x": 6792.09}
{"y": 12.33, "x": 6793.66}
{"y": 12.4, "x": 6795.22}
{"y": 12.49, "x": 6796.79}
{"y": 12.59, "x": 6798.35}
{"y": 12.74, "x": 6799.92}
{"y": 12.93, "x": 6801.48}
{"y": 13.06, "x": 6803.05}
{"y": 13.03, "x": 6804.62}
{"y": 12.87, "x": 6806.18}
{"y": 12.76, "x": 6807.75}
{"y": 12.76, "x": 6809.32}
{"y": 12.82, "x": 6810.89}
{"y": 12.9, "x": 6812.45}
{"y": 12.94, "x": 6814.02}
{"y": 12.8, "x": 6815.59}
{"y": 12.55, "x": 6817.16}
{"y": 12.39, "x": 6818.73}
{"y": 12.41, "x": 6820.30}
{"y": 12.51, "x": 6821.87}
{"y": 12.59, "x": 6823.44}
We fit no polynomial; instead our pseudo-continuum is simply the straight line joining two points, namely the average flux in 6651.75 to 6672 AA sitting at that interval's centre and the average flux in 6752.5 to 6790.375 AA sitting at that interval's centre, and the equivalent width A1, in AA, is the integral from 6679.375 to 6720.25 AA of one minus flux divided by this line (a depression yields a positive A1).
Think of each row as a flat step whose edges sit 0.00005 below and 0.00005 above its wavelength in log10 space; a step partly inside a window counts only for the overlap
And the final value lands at 1.3 AA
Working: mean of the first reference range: 15.6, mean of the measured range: 14.2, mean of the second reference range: 13.1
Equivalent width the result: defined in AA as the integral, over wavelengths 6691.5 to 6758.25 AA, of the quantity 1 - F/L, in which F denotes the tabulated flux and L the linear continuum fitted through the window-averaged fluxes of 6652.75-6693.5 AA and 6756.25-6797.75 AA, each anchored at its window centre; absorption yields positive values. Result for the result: 2.3 AA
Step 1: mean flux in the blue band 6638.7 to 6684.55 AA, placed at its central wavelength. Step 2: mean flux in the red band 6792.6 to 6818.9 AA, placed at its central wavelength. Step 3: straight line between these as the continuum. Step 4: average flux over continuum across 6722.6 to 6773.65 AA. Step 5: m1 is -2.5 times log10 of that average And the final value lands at 0.06 mag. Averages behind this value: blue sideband 15.8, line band 13.2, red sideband 12.7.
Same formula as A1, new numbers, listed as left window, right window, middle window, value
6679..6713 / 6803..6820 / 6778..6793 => 0.79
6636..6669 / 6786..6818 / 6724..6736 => 0.85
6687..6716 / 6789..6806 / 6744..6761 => 0.59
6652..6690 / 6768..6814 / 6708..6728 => 1.32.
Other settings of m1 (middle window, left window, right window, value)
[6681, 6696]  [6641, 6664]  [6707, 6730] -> 0.033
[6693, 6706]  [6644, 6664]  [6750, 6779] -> 0.016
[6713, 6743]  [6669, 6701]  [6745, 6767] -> 0.044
